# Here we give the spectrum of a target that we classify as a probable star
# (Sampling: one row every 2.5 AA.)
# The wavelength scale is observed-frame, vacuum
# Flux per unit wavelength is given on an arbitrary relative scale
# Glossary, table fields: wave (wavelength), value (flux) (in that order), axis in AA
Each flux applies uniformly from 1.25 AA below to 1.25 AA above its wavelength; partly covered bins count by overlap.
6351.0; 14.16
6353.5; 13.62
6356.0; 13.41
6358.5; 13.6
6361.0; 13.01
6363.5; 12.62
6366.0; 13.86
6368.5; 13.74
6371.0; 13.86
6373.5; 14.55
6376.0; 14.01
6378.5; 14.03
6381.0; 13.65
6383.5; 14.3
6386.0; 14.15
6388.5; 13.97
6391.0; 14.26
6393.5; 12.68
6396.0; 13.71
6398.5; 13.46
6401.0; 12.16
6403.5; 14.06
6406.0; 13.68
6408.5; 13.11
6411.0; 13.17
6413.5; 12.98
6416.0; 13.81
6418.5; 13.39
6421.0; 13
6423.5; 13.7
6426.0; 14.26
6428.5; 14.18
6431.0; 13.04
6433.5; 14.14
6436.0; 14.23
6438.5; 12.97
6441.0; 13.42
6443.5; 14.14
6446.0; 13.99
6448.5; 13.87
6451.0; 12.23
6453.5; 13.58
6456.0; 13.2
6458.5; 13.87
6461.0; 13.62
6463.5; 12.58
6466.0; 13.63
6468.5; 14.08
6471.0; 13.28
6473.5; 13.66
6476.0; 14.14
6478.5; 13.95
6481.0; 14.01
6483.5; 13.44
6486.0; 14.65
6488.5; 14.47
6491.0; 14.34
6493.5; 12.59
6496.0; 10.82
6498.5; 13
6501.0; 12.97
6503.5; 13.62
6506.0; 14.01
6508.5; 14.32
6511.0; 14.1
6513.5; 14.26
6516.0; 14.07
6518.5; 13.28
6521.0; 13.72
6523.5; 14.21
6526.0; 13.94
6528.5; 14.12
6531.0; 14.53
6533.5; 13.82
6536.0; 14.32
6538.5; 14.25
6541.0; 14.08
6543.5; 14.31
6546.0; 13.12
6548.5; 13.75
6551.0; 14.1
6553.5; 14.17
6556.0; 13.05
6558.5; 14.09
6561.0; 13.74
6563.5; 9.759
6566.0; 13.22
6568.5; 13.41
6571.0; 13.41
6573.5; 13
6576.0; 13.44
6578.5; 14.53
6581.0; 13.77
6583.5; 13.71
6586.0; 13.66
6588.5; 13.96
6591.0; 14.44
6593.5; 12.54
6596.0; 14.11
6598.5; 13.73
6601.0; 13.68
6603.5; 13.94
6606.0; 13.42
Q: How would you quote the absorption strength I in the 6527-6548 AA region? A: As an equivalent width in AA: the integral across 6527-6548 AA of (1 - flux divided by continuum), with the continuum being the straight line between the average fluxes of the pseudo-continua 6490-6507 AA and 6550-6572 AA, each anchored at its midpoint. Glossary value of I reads -1.5 AA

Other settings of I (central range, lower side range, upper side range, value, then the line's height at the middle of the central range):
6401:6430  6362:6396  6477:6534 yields 0.6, 13.8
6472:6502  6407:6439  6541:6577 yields -0.1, 13.5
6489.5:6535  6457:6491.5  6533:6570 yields 0.1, 13.7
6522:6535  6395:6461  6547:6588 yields -0.6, 13.5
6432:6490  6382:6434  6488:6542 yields -0.2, 13.7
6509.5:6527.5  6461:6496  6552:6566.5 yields -0.8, 13.3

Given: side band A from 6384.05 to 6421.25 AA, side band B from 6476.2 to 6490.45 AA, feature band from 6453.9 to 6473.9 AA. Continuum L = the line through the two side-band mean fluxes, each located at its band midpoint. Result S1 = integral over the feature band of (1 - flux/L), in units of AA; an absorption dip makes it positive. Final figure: 0.7 AA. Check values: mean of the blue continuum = 13.5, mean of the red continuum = 14.1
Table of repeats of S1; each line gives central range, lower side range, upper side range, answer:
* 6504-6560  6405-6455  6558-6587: -2.6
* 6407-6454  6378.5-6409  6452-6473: 0.0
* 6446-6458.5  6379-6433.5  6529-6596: 0.2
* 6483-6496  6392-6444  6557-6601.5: -0.2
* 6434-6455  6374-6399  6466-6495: 0.4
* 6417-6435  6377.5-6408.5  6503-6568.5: 0.0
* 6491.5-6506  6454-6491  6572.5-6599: 1.0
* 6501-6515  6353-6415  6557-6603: -0.5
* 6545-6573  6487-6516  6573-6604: 0.9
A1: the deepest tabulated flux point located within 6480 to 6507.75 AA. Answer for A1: 10.82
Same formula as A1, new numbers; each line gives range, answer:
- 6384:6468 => 12.16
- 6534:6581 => 9.759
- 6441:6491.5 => 12.23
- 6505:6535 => 13.28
